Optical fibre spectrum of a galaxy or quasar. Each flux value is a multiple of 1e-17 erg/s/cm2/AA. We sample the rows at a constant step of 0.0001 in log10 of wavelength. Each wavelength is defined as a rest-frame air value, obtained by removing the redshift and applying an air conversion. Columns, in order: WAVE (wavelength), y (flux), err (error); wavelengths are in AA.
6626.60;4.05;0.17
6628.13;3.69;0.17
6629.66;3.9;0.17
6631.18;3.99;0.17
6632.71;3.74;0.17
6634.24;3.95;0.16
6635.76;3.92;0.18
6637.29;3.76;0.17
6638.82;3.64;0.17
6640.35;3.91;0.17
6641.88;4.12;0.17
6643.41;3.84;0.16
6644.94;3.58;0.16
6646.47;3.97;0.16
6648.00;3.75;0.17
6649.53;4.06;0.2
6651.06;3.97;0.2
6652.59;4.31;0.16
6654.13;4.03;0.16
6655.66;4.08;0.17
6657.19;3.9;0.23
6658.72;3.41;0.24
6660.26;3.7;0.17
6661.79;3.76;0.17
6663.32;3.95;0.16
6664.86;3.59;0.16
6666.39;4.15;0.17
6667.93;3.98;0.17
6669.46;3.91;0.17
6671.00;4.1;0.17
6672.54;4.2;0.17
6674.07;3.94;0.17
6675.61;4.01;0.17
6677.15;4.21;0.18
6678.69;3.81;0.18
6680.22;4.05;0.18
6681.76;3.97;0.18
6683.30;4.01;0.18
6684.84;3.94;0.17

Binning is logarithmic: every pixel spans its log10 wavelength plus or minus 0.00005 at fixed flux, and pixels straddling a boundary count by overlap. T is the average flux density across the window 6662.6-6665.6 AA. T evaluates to 3.76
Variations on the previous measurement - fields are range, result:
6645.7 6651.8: 3.94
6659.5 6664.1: 3.81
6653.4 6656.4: 4.06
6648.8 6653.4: 4.11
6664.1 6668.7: 3.91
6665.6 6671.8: 4.03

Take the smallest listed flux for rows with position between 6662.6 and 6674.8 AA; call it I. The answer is 3.59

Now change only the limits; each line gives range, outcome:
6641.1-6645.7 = 3.58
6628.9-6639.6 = 3.64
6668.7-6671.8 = 3.91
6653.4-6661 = 3.41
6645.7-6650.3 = 3.75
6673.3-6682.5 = 3.81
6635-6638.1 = 3.76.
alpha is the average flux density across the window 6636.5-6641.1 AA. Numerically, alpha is 3.77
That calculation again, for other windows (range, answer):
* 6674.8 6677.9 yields 4.1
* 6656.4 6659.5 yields 3.66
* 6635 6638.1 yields 3.84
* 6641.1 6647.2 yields 3.88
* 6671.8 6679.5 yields 4.04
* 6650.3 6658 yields 4.06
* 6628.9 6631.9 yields 3.95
